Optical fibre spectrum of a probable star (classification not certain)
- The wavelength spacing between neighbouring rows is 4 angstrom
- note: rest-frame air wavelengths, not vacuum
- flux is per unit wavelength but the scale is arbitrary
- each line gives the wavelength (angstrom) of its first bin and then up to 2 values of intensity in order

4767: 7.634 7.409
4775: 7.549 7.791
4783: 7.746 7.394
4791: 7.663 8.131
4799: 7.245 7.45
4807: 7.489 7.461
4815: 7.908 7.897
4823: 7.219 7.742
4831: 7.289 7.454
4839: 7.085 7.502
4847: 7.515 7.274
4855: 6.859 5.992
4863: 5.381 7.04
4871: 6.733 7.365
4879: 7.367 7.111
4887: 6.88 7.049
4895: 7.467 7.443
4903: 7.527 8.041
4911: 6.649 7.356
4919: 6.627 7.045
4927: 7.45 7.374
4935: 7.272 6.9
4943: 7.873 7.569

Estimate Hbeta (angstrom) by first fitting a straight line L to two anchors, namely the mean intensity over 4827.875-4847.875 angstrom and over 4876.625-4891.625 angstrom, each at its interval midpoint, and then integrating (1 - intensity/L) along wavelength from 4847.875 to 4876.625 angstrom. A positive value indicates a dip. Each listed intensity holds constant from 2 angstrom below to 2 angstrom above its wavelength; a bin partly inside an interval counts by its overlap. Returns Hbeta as 2.2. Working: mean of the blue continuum 7.38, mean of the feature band 6.69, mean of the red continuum 7.11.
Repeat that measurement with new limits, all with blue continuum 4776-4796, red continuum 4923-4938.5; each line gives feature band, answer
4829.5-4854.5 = 0.74 angstrom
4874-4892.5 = 0.69 angstrom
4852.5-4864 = 2.01 angstrom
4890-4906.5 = -0.17 angstrom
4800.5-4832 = 0.26 angstrom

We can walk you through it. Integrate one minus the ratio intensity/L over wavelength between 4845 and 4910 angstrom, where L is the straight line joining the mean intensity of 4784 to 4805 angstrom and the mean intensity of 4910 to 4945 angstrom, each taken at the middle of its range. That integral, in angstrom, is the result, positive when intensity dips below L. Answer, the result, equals 2.4 angstrom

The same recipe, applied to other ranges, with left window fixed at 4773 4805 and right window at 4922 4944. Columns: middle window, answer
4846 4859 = 0.8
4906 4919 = 0.3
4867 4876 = 0.5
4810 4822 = -0.3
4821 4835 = 0.2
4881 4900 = 0.6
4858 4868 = 1.9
